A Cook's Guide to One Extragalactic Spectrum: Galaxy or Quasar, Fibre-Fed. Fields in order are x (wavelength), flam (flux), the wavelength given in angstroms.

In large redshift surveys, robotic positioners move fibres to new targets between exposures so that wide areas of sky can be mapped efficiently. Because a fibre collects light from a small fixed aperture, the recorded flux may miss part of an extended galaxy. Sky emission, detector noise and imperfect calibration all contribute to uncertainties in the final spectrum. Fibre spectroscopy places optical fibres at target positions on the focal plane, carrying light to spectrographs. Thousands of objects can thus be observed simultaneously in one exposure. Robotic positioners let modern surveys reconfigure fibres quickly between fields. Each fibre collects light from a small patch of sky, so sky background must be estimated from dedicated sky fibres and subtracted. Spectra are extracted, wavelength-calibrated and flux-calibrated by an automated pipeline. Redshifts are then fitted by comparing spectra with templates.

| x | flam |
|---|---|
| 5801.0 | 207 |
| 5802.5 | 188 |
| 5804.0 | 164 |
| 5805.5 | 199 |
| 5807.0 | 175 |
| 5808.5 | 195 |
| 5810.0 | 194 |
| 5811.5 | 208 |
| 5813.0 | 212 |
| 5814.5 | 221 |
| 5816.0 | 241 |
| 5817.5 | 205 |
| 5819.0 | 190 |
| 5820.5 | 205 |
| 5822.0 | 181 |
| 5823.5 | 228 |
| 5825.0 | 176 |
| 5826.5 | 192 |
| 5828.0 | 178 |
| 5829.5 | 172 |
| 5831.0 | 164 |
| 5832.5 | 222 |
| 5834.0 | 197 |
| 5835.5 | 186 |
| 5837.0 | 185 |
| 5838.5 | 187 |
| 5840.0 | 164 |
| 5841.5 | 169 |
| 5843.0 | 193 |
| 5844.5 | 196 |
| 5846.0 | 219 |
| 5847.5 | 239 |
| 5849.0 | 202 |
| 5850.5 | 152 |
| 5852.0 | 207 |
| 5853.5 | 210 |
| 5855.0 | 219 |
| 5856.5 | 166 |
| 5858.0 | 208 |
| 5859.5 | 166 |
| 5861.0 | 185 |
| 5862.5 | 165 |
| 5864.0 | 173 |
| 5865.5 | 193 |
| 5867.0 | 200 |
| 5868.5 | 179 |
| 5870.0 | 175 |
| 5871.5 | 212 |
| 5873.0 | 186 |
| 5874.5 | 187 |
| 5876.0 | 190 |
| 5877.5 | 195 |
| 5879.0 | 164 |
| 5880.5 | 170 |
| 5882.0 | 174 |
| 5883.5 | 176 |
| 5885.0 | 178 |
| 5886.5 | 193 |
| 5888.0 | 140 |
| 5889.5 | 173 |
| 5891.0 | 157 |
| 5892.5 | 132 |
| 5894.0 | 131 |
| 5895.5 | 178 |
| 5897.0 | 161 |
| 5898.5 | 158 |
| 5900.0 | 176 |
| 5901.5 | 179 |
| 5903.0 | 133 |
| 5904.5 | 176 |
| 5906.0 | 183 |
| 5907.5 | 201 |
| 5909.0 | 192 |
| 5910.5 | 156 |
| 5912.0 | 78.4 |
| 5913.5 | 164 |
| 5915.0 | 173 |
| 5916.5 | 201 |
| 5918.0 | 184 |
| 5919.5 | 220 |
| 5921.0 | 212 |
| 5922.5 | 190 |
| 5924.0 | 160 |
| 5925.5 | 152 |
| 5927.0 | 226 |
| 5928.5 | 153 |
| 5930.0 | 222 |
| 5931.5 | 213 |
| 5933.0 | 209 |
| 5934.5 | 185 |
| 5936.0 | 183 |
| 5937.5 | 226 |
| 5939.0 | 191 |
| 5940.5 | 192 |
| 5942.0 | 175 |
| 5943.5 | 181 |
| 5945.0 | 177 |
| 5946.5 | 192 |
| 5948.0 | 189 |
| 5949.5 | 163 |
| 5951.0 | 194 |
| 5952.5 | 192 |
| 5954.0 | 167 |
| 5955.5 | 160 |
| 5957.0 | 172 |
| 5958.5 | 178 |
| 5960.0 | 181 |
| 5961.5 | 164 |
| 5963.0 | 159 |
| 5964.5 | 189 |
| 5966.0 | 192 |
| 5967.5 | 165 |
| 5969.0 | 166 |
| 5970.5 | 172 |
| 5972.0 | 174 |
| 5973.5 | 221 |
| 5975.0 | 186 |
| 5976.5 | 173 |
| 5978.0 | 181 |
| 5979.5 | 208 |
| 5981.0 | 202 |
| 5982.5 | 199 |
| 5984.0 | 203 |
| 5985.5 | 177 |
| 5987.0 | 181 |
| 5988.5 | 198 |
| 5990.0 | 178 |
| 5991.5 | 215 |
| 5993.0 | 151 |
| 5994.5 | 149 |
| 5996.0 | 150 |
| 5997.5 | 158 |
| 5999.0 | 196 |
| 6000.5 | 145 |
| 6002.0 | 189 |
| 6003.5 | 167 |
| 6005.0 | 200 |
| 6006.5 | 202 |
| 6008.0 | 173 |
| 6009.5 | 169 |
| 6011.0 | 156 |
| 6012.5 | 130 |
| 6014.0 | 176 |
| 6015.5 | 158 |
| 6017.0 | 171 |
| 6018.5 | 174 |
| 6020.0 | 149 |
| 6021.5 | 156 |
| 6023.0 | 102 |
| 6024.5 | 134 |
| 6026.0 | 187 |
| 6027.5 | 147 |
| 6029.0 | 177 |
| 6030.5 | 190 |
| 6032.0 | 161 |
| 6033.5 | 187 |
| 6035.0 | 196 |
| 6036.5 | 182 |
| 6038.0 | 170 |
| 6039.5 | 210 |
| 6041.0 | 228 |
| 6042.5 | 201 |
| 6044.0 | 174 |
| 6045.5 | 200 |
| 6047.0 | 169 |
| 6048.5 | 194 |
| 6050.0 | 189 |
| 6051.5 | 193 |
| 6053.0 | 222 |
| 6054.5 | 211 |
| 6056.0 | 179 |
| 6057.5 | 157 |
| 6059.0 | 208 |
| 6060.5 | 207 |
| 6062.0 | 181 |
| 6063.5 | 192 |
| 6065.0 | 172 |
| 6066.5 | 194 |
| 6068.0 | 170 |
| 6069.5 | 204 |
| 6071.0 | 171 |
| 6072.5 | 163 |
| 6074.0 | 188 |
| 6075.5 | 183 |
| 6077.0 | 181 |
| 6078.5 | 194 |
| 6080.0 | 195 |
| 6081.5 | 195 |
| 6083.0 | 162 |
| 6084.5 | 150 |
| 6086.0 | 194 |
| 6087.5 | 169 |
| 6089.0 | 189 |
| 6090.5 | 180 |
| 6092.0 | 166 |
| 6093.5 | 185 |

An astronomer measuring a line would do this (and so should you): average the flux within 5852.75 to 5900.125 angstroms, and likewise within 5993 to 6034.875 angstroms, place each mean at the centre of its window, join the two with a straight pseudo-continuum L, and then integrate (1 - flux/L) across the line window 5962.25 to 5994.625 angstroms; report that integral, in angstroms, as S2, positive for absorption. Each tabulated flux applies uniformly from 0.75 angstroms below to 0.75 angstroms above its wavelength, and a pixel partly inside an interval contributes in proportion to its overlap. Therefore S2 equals -3.1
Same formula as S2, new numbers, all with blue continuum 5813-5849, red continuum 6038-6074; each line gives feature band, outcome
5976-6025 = 5.1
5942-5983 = 2.5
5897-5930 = 3.2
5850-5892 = 2.9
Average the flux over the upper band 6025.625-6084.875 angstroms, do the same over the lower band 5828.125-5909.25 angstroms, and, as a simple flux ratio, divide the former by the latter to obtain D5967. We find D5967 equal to 1.03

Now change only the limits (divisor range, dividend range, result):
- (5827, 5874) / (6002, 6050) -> 0.92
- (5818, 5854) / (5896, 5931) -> 0.92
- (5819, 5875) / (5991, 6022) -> 0.88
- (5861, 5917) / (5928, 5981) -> 1.07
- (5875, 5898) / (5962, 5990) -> 1.11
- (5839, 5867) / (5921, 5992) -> 0.98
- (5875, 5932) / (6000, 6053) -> 1.01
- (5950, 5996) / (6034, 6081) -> 1.05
